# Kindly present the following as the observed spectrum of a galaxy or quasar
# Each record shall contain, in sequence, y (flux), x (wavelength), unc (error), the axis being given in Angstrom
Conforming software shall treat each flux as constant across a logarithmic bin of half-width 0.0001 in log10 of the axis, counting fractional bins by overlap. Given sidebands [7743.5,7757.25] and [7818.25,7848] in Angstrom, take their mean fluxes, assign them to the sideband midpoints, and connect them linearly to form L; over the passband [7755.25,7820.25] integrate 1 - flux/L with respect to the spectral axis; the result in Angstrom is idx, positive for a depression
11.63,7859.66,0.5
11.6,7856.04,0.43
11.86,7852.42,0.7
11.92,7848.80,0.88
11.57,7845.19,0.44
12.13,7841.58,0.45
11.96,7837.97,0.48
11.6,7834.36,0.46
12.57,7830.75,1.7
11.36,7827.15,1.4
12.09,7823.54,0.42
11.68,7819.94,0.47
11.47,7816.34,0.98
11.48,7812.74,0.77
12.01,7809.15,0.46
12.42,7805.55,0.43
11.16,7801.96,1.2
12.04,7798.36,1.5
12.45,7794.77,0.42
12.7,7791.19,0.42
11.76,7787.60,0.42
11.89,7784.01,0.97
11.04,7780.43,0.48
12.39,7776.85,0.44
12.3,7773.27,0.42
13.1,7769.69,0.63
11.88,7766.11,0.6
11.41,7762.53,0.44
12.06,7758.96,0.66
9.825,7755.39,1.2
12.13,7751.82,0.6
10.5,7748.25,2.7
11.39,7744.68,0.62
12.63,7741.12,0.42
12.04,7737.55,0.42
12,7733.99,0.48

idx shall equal -3.1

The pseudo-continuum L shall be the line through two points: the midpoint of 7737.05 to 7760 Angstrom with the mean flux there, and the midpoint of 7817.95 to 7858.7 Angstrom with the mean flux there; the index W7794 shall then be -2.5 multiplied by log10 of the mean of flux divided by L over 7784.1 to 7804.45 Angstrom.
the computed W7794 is -0.03 mag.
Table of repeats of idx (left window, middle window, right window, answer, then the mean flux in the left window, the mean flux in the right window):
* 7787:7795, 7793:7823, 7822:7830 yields 0.6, 12.4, 11.8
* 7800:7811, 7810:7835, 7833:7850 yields 0.2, 11.9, 11.8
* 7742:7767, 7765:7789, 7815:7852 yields -1.2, 11.3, 11.8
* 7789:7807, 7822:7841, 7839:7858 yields 0.0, 12.1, 11.8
